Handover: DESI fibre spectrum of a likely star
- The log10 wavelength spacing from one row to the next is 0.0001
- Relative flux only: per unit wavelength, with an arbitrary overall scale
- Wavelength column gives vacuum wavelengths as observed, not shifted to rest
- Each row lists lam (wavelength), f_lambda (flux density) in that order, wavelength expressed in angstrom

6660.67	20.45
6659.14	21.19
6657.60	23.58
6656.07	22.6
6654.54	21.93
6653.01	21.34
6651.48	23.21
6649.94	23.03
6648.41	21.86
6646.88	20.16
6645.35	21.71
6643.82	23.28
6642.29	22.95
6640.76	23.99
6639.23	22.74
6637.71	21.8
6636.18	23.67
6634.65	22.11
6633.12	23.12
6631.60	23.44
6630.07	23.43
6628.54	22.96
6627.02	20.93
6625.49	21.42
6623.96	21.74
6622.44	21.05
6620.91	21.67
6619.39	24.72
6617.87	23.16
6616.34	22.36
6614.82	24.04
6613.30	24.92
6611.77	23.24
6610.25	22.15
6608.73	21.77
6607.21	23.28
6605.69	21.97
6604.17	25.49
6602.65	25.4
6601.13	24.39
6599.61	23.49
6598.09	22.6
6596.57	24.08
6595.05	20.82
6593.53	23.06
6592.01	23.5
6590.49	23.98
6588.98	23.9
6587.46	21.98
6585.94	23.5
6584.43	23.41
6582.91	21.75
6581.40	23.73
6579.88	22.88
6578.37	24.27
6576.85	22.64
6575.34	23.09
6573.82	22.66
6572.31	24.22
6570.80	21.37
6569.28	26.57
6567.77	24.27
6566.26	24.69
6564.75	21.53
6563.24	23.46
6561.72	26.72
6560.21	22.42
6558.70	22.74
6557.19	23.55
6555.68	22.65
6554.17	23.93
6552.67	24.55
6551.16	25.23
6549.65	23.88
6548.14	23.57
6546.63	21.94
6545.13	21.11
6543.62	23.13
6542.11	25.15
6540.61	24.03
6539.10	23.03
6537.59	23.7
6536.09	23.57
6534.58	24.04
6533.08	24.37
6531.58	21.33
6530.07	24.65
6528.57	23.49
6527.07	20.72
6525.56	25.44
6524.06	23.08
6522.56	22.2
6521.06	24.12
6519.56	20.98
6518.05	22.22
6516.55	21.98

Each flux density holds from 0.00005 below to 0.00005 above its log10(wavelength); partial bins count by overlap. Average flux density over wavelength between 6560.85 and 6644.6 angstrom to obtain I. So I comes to 23.2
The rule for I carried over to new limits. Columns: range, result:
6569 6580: 23.4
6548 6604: 23.5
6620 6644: 22.5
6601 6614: 23.6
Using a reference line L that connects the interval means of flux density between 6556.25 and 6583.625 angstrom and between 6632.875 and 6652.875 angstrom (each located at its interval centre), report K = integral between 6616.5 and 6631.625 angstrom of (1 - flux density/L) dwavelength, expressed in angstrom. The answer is 0.25 angstrom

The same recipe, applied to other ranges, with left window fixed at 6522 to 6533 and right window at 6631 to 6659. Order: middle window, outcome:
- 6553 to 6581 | -0.8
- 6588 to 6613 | -0.6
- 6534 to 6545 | -0.3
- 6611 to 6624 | -0.2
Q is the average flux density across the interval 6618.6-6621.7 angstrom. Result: 23.2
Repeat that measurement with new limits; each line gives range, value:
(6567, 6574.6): 23.8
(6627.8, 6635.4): 23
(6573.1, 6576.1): 22.9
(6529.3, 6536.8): 23.6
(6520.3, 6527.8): 23.1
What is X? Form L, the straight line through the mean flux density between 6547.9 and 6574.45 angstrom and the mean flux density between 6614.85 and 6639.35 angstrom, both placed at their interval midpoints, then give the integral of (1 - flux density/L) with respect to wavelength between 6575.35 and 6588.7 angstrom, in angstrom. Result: 0.2 angstrom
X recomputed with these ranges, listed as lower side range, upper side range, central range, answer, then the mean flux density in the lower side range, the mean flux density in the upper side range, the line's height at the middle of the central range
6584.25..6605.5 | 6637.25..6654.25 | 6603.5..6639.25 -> 0.19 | 23.5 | 22.4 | 22.9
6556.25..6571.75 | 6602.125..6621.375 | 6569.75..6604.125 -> 0.41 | 23.7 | 23.4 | 23.6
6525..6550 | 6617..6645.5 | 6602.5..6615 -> -0.36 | 23.3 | 22.6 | 22.8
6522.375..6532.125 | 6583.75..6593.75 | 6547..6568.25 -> -0.51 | 23.1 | 23.4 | 23.2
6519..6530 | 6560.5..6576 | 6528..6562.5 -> -0.31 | 23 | 23.8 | 23.4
